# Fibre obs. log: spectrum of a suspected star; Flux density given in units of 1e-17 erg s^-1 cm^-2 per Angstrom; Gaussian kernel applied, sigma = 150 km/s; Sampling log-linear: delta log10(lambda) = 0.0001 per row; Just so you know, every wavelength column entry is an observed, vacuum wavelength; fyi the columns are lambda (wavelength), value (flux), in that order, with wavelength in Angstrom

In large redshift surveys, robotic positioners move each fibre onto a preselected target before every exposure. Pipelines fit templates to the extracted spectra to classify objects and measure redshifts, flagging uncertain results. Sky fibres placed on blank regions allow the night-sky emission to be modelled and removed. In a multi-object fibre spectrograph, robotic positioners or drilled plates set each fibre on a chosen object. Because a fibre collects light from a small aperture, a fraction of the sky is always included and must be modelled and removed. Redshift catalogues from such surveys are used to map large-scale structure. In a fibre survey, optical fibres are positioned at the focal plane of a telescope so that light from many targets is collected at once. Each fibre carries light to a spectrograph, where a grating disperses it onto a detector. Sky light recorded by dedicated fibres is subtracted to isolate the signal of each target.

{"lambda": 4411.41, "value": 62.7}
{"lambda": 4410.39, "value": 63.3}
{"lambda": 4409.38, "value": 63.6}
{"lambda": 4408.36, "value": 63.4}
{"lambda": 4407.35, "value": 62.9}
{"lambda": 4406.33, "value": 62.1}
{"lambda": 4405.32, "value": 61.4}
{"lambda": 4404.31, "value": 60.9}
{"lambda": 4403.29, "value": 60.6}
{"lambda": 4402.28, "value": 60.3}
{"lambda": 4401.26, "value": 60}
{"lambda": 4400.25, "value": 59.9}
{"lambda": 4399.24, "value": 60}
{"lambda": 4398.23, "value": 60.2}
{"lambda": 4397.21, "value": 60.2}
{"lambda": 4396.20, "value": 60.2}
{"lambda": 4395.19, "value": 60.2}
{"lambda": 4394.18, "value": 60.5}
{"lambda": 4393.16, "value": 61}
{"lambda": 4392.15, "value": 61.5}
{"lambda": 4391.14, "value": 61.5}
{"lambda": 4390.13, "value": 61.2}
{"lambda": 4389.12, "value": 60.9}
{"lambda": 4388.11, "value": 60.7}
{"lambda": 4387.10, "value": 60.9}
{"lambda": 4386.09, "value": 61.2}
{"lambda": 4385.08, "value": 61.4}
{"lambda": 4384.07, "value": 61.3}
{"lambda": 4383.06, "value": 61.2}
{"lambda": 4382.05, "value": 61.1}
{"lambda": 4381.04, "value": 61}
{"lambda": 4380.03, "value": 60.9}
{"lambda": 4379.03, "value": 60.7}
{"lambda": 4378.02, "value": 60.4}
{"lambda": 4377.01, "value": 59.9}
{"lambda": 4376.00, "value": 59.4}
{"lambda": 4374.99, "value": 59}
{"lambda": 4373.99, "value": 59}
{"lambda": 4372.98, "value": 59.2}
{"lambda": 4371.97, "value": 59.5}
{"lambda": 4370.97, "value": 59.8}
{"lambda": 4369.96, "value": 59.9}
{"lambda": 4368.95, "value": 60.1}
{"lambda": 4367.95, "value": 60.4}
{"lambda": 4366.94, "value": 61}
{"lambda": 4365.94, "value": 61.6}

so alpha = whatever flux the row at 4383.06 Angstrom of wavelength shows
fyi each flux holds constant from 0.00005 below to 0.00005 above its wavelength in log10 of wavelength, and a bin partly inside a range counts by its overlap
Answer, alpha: 61.2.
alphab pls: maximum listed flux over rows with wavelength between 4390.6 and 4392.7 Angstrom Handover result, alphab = 61.5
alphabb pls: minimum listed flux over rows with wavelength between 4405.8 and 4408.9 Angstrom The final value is 62.1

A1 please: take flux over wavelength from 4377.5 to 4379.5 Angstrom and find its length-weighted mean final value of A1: 60.4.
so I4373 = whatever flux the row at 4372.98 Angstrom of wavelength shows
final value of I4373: 59.2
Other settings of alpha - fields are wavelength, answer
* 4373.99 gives 59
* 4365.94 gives 61.6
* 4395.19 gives 60.2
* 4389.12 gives 60.9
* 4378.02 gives 60.4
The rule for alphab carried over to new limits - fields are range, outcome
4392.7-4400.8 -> 61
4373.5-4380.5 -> 60.9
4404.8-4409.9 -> 63.6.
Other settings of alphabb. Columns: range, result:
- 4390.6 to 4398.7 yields 60.2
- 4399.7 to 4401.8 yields 59.9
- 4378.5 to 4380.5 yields 60.7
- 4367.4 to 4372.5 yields 59.5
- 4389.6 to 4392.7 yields 61.2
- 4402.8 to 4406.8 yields 60.6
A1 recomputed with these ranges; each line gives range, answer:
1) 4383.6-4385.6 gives 61.3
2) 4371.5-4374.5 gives 59.3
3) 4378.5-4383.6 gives 61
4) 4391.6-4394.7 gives 60.9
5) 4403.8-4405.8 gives 61.2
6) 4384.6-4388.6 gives 61.1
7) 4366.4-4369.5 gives 60.6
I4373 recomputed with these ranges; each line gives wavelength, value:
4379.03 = 60.7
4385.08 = 61.4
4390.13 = 61.2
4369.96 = 59.9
